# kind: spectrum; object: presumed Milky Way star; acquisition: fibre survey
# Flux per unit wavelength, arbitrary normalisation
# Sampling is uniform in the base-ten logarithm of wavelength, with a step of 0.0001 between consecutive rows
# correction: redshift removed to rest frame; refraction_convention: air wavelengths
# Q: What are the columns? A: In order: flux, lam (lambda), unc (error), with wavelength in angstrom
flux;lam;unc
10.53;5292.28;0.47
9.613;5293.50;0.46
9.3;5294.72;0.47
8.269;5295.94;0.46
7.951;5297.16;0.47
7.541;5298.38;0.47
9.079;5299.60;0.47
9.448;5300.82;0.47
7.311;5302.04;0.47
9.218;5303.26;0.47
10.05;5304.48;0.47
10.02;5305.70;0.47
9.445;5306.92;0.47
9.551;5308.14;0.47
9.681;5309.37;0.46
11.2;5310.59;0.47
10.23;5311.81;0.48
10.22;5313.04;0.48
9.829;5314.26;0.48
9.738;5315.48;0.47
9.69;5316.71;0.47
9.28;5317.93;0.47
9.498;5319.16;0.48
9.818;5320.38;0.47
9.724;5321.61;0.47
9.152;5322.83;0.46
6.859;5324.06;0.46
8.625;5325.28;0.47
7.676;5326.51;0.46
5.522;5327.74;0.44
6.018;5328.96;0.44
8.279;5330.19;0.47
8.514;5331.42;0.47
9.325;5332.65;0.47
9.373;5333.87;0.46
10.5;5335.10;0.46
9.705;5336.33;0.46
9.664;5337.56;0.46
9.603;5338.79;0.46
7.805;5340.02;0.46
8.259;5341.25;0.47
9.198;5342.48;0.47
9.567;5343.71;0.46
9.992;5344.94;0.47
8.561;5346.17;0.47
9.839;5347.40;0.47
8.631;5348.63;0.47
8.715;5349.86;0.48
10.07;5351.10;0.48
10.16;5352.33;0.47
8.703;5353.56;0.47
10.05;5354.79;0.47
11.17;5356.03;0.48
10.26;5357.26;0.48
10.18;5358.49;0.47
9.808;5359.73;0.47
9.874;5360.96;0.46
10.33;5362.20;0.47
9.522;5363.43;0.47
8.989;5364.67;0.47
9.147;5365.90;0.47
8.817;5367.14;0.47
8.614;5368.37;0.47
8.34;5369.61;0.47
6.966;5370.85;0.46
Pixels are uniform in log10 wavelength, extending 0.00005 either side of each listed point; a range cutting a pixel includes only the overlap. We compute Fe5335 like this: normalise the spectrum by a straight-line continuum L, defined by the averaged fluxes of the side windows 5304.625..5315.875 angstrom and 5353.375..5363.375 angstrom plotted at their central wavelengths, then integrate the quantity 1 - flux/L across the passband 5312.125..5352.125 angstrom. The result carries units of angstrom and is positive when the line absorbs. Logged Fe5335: 4.1 angstrom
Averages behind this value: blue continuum 10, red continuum 10.1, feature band 9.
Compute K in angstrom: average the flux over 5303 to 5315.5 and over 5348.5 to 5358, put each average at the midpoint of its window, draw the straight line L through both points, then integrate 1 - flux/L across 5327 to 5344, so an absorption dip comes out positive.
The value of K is 2.1 angstrom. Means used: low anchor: 9.96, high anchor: 9.78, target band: 8.64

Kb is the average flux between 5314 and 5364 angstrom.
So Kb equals 9.19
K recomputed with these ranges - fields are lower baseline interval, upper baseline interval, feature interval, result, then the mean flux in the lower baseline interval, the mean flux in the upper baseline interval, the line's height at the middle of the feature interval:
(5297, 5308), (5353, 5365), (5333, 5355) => 0.7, 8.97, 9.91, 9.66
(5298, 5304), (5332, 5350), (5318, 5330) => 1.1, 8.6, 9.26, 8.98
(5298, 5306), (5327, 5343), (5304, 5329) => -1.1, 8.96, 8.59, 8.79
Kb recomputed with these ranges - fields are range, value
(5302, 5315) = 9.82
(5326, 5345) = 8.66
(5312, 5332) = 8.68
